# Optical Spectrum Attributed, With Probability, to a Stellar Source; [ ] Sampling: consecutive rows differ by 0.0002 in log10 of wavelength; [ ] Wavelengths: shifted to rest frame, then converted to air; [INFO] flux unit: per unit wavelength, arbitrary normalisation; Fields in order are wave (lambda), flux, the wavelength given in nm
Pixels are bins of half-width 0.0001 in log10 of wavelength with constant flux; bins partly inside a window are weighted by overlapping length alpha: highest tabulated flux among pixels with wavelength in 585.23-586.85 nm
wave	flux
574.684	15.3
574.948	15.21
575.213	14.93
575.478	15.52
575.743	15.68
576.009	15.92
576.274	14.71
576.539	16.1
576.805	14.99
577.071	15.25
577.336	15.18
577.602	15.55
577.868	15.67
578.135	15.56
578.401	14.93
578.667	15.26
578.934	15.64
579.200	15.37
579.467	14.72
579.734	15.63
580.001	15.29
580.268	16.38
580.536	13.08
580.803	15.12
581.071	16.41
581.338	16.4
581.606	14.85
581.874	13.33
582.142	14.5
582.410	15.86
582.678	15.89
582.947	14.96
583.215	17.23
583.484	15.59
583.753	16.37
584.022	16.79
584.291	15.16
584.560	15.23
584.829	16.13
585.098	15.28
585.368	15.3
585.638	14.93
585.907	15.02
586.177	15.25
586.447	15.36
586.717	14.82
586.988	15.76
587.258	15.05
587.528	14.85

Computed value 15.36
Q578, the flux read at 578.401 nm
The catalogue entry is 14.93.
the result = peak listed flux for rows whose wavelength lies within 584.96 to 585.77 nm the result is 15.3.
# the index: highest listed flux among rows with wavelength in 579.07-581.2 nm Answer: 16.41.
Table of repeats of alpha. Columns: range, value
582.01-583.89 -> 17.23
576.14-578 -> 16.1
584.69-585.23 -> 16.13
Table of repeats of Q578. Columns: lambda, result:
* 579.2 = 15.37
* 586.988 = 15.76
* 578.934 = 15.64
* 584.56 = 15.23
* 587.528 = 14.85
